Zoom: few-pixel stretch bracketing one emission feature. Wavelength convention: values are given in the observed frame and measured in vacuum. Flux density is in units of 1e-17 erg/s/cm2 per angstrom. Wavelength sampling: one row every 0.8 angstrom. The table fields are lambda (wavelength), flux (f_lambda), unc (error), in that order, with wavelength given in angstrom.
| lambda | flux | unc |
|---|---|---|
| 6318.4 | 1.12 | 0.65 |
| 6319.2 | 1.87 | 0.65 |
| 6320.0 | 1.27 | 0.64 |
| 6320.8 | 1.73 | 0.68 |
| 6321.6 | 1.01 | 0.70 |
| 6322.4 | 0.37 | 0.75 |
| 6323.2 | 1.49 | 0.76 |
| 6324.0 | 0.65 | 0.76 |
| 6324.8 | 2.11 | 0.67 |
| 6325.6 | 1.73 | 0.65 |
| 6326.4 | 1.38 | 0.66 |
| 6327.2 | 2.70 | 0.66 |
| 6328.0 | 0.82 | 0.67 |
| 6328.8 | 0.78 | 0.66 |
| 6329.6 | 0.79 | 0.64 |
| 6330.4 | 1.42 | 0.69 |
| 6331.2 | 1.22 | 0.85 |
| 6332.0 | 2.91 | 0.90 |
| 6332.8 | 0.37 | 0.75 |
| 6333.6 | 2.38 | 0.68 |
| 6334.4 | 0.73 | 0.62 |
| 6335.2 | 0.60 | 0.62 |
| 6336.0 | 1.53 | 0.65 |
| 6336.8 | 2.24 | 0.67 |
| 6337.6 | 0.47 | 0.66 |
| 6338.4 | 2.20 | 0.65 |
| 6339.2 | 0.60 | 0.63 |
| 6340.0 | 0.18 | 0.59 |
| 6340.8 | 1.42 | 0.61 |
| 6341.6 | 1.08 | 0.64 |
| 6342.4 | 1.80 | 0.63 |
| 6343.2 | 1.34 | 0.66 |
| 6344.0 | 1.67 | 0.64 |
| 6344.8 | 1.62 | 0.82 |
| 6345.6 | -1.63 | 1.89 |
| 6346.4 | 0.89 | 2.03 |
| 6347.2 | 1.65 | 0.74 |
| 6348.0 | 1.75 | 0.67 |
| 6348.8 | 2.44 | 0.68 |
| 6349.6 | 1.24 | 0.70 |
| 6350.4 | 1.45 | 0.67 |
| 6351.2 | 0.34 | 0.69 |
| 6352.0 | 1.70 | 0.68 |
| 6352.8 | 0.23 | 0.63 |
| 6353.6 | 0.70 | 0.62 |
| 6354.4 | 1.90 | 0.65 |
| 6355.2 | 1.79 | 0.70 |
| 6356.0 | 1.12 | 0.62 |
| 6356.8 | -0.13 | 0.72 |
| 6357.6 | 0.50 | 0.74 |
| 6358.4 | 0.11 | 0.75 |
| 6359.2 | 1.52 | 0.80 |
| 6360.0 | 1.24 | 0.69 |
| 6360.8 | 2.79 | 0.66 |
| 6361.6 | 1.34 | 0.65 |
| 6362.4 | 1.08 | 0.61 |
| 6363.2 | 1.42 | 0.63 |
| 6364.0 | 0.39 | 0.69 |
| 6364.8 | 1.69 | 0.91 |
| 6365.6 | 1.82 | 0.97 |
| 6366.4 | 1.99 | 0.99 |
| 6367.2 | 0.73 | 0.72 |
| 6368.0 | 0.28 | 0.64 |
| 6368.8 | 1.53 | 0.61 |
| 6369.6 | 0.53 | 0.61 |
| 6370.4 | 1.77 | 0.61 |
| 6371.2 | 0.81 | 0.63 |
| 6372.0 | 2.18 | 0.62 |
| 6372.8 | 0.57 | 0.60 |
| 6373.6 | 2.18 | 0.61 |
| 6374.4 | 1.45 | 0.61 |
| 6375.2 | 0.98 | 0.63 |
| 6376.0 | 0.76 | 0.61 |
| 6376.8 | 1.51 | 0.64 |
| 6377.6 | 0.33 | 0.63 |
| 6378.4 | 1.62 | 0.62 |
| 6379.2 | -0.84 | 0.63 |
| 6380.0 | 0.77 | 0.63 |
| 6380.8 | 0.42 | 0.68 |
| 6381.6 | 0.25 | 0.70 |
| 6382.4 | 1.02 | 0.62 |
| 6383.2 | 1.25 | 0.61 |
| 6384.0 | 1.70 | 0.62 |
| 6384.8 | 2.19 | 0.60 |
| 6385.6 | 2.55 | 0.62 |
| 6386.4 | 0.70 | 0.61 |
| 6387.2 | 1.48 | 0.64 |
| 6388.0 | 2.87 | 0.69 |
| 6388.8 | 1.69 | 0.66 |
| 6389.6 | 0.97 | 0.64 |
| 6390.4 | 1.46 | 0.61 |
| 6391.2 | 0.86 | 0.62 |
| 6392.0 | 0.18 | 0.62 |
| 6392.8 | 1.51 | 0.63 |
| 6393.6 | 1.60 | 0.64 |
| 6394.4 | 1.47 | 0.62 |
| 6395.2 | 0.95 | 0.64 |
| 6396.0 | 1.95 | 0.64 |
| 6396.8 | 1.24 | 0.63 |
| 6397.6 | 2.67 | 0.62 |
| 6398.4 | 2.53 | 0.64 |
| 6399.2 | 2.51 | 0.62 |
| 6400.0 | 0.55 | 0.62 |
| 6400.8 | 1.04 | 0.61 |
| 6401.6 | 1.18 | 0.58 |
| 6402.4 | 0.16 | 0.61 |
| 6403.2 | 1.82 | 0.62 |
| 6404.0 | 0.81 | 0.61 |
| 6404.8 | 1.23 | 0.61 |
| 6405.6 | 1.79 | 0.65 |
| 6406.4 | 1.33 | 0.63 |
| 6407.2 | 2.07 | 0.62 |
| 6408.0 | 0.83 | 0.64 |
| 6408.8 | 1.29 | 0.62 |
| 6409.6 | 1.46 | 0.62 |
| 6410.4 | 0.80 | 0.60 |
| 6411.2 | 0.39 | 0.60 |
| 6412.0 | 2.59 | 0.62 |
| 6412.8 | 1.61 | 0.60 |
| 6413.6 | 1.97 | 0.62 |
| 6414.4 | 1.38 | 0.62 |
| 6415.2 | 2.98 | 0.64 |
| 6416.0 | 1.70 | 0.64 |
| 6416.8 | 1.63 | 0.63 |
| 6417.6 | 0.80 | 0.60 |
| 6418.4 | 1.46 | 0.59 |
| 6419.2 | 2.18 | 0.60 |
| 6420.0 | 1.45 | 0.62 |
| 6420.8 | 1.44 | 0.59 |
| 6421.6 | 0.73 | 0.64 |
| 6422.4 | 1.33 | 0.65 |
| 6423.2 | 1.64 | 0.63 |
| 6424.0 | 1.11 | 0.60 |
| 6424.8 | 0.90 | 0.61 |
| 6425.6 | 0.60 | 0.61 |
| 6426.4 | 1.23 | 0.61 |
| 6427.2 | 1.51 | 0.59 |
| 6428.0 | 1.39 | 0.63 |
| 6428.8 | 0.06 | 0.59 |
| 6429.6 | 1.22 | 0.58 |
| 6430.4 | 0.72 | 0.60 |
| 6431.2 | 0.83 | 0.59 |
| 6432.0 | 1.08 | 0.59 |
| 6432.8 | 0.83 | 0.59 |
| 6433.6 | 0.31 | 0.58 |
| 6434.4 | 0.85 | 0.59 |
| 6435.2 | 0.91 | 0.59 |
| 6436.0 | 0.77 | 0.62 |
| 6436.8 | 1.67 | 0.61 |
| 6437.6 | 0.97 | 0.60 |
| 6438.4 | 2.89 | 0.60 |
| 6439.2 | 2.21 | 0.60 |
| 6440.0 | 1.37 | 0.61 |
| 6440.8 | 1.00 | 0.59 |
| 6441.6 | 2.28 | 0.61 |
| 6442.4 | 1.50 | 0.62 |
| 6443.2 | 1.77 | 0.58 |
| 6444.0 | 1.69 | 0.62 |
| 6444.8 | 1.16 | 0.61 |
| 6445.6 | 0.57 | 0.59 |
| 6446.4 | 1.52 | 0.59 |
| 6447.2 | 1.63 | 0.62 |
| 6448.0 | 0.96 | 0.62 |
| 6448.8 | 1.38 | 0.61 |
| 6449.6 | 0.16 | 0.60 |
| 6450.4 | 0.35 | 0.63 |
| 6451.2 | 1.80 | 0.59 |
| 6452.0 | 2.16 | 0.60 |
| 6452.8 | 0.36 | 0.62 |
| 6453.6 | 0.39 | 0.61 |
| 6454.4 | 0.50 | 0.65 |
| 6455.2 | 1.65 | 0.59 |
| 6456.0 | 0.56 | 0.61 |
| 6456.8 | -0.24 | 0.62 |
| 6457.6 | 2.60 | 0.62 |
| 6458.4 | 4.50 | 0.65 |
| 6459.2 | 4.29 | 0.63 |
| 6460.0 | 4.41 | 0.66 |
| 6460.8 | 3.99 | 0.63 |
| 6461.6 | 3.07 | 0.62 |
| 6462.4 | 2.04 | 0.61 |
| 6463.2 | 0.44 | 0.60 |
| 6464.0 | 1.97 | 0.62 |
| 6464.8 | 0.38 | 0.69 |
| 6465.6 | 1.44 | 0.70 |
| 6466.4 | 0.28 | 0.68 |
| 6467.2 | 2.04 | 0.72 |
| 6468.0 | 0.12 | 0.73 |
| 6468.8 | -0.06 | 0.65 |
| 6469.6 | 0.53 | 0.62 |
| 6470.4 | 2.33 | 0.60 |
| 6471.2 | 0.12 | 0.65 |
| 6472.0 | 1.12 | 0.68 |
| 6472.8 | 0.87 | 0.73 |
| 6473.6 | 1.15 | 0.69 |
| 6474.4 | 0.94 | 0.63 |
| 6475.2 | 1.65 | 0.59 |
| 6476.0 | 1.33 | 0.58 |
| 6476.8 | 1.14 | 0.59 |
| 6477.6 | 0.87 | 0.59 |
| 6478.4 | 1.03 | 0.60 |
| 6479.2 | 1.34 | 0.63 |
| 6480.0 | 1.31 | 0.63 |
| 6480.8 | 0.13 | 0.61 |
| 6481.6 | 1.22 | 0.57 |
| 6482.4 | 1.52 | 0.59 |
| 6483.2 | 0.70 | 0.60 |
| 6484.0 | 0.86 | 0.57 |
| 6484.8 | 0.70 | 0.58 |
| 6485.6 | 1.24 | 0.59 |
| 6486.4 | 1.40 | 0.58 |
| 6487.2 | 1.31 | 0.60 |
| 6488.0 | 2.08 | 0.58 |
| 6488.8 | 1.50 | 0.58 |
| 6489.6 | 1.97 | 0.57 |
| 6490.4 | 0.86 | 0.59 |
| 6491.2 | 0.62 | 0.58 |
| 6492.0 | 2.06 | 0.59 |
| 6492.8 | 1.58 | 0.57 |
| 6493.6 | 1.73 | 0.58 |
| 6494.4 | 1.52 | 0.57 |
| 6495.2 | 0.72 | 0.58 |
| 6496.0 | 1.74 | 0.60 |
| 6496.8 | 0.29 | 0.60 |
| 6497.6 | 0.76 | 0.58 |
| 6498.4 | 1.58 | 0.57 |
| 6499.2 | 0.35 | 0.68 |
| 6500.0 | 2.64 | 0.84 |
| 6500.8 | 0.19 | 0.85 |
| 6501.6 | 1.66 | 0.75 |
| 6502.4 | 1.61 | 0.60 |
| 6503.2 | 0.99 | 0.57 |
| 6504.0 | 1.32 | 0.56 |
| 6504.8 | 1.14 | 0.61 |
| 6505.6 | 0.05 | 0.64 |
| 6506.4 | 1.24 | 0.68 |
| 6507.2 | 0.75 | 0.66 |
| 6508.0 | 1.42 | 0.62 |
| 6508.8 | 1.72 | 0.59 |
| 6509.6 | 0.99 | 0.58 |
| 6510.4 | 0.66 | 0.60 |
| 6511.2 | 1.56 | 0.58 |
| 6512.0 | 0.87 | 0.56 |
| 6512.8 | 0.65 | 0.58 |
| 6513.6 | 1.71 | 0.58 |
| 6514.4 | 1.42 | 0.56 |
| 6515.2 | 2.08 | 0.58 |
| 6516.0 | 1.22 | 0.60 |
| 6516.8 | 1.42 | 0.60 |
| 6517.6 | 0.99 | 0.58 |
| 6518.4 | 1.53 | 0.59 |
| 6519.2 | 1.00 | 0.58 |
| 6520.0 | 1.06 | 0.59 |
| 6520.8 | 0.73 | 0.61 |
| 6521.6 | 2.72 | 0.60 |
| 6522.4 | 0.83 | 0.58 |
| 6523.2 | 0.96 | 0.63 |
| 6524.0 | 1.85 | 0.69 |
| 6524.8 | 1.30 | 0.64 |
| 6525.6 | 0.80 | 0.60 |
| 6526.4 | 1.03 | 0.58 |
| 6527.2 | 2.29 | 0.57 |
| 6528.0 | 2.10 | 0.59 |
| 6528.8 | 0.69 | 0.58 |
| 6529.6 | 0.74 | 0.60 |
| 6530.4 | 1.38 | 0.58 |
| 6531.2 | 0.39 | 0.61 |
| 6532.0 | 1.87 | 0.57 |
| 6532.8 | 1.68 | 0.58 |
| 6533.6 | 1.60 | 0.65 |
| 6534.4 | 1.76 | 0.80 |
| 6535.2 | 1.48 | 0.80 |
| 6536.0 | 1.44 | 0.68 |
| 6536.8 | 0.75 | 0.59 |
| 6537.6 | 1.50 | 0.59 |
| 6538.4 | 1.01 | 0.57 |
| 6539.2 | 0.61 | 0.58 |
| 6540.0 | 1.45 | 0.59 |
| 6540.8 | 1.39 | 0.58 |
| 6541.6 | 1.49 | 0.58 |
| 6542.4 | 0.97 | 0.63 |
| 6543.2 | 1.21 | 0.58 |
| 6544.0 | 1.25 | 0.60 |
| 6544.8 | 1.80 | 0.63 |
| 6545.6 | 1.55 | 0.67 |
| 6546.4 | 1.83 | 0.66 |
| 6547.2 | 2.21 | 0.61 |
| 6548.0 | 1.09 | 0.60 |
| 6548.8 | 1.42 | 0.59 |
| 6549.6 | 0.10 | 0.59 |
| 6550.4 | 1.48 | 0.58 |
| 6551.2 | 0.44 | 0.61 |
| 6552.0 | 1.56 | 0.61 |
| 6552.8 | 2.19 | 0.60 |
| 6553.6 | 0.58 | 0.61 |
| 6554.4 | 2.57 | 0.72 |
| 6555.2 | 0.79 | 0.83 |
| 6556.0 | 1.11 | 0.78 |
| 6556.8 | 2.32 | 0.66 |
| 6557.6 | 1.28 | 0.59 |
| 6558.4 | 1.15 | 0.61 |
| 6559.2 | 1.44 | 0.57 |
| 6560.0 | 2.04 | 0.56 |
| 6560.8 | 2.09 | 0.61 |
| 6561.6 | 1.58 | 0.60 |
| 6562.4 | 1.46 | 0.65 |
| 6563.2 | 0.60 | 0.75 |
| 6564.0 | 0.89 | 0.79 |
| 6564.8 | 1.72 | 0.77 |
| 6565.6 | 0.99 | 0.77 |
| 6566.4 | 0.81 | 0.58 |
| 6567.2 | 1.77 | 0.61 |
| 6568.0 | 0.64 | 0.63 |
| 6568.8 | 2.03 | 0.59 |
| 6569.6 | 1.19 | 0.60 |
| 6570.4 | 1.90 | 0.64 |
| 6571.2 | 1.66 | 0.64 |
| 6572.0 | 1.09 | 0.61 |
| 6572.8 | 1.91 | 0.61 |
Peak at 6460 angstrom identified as [O III] 5007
